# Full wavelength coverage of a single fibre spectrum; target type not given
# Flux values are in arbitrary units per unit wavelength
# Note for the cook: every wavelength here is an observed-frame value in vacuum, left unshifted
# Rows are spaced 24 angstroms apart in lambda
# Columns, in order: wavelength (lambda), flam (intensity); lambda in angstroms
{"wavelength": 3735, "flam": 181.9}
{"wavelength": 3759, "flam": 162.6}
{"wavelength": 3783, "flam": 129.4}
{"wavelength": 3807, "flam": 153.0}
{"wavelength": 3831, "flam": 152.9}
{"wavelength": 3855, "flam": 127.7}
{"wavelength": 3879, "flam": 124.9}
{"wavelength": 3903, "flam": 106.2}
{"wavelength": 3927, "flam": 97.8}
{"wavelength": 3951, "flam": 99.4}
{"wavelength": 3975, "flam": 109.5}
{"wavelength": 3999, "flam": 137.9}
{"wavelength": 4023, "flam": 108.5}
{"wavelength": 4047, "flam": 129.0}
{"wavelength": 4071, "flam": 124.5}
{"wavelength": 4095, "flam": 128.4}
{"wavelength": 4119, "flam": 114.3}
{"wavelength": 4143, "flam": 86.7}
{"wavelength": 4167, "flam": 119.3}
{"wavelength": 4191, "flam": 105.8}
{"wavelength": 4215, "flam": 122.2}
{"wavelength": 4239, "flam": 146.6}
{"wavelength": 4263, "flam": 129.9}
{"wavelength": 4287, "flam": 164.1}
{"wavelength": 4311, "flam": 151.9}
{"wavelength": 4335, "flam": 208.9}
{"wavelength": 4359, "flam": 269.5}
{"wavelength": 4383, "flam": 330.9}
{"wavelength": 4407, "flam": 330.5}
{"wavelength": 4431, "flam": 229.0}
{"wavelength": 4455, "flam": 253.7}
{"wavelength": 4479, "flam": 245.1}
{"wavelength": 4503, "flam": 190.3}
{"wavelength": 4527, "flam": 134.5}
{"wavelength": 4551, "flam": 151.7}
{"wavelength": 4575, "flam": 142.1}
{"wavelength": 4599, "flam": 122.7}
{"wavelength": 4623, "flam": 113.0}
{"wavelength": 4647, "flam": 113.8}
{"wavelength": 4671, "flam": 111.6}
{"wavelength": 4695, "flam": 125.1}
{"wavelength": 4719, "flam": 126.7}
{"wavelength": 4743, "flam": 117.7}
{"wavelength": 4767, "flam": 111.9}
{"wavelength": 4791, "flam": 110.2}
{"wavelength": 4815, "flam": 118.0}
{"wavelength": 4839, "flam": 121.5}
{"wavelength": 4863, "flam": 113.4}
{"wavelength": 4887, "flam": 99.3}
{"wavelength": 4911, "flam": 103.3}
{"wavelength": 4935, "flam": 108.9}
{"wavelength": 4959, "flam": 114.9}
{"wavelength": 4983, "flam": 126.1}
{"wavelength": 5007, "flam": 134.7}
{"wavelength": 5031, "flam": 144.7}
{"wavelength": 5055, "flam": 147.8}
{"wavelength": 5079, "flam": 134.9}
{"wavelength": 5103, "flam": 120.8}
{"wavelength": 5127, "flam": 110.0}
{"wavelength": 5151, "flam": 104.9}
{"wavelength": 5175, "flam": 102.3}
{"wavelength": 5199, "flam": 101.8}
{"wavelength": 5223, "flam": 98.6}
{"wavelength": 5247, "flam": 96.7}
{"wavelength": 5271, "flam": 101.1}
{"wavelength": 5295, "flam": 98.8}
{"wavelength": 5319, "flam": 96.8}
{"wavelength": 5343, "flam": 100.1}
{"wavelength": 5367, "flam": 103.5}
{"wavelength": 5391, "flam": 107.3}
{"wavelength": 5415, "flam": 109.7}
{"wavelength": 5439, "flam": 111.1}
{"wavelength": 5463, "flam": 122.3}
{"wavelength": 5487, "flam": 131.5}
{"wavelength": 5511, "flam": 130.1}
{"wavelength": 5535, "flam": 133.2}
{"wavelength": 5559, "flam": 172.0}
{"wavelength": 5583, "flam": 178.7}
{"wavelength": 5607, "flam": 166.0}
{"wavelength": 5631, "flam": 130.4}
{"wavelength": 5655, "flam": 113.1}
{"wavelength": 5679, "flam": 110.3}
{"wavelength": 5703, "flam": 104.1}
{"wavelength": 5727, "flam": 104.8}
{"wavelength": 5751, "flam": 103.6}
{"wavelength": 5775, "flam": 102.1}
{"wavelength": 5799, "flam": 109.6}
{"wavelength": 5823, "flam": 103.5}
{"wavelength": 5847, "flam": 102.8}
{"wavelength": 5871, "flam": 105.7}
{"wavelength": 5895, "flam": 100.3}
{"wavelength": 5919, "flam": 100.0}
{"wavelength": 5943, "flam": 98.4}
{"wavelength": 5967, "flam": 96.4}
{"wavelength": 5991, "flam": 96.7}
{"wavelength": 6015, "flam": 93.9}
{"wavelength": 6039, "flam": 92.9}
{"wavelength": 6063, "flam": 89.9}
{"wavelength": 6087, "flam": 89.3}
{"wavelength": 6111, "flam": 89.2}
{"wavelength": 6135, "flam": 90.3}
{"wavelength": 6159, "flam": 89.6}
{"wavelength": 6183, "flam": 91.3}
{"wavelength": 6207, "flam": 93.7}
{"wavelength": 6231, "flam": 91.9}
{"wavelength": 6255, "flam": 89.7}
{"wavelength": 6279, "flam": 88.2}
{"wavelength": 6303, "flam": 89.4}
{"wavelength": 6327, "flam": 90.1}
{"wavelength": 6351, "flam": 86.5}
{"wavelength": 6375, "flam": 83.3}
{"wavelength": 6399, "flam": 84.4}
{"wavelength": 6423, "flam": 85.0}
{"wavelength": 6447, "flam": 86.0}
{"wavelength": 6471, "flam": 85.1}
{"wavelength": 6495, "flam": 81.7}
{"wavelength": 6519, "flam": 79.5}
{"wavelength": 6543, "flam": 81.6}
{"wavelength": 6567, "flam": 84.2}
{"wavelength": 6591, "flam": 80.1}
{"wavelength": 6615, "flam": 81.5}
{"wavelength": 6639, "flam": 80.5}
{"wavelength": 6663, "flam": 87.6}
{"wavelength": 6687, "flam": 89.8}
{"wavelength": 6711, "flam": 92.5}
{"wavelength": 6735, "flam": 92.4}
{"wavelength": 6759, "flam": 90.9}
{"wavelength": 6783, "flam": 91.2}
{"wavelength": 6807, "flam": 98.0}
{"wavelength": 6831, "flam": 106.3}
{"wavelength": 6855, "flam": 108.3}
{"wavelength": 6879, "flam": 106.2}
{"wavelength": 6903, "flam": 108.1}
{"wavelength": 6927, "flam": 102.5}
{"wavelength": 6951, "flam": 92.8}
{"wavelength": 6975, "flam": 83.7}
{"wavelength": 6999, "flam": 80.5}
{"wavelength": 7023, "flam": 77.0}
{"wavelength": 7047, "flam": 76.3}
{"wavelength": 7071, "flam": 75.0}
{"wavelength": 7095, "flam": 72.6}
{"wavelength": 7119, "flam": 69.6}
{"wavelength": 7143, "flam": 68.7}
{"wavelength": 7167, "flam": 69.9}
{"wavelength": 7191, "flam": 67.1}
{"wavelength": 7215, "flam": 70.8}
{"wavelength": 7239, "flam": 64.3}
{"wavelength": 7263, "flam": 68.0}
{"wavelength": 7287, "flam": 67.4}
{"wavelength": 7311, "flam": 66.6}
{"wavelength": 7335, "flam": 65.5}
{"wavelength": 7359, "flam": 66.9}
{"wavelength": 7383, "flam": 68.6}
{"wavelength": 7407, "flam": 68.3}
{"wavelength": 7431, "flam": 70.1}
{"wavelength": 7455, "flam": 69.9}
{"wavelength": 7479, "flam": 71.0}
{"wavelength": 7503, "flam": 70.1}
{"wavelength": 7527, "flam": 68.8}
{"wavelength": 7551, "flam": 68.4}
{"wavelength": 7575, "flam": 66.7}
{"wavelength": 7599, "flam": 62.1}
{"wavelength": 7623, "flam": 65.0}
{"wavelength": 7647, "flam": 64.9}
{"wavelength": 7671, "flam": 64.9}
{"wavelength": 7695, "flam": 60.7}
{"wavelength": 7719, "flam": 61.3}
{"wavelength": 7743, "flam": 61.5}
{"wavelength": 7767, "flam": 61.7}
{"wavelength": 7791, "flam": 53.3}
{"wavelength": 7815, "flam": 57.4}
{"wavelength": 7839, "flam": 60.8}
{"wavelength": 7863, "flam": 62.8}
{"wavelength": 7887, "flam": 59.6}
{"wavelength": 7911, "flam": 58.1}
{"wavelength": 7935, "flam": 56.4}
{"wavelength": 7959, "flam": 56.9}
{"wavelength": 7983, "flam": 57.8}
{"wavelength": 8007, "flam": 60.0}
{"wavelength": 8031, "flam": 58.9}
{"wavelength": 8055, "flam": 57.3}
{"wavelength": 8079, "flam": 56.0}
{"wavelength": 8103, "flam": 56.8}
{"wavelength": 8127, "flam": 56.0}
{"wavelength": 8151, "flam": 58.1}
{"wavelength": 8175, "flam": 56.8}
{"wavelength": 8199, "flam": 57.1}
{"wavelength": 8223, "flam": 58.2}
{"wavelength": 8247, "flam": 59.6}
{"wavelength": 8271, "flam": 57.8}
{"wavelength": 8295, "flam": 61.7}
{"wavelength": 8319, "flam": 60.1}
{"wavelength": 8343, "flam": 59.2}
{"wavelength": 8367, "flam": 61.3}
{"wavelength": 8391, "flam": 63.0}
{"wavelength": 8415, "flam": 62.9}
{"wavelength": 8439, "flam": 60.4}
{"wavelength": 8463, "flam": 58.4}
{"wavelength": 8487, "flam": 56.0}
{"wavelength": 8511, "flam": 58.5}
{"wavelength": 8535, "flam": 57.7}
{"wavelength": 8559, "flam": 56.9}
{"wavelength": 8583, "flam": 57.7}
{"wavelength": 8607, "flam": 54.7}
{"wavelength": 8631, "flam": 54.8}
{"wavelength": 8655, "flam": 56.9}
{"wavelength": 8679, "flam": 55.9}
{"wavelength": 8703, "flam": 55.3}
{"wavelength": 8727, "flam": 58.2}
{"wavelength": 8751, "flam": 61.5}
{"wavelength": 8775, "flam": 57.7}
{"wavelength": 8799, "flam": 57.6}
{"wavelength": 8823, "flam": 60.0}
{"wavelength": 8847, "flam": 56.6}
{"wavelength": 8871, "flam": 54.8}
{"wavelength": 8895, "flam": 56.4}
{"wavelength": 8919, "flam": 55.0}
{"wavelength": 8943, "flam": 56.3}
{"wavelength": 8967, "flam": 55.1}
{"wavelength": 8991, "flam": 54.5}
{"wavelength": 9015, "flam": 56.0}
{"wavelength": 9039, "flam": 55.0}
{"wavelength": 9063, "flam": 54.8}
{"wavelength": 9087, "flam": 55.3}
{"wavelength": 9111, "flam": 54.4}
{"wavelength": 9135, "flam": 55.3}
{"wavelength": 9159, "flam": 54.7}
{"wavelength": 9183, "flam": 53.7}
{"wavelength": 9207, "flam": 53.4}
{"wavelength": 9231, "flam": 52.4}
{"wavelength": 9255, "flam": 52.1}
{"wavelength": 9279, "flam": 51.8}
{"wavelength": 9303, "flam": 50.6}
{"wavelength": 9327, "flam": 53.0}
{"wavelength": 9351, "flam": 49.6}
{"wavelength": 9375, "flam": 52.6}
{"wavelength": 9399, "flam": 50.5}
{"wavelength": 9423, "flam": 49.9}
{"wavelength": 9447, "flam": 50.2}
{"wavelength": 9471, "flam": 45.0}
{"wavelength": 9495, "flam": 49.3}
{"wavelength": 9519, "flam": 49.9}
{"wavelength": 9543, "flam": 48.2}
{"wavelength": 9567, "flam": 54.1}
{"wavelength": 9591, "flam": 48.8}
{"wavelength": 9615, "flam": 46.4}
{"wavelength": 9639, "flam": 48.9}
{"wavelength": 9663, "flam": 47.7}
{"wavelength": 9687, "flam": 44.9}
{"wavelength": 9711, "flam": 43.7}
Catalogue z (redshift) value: 2.60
